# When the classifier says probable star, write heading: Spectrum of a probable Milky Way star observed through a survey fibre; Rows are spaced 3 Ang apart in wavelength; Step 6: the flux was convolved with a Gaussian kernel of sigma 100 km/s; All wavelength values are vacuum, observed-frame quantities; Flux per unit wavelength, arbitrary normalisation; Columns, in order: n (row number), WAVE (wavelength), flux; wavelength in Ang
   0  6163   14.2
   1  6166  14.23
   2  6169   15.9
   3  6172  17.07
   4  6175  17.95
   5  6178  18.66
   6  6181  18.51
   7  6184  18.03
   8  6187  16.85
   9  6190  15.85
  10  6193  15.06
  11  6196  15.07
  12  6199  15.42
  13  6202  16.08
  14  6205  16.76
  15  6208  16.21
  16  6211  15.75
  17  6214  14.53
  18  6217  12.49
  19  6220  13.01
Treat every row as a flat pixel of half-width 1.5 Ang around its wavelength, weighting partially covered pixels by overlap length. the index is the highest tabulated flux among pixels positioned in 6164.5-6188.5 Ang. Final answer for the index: 18.66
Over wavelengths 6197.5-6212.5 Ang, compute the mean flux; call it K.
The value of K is 16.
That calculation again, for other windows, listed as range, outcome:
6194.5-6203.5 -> 15.5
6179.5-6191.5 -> 17.3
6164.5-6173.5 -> 15.7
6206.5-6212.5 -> 16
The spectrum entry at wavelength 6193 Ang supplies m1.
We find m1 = 15.06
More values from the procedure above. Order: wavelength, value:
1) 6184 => 18.03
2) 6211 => 15.75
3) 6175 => 17.95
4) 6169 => 15.9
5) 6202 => 16.08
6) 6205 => 16.76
